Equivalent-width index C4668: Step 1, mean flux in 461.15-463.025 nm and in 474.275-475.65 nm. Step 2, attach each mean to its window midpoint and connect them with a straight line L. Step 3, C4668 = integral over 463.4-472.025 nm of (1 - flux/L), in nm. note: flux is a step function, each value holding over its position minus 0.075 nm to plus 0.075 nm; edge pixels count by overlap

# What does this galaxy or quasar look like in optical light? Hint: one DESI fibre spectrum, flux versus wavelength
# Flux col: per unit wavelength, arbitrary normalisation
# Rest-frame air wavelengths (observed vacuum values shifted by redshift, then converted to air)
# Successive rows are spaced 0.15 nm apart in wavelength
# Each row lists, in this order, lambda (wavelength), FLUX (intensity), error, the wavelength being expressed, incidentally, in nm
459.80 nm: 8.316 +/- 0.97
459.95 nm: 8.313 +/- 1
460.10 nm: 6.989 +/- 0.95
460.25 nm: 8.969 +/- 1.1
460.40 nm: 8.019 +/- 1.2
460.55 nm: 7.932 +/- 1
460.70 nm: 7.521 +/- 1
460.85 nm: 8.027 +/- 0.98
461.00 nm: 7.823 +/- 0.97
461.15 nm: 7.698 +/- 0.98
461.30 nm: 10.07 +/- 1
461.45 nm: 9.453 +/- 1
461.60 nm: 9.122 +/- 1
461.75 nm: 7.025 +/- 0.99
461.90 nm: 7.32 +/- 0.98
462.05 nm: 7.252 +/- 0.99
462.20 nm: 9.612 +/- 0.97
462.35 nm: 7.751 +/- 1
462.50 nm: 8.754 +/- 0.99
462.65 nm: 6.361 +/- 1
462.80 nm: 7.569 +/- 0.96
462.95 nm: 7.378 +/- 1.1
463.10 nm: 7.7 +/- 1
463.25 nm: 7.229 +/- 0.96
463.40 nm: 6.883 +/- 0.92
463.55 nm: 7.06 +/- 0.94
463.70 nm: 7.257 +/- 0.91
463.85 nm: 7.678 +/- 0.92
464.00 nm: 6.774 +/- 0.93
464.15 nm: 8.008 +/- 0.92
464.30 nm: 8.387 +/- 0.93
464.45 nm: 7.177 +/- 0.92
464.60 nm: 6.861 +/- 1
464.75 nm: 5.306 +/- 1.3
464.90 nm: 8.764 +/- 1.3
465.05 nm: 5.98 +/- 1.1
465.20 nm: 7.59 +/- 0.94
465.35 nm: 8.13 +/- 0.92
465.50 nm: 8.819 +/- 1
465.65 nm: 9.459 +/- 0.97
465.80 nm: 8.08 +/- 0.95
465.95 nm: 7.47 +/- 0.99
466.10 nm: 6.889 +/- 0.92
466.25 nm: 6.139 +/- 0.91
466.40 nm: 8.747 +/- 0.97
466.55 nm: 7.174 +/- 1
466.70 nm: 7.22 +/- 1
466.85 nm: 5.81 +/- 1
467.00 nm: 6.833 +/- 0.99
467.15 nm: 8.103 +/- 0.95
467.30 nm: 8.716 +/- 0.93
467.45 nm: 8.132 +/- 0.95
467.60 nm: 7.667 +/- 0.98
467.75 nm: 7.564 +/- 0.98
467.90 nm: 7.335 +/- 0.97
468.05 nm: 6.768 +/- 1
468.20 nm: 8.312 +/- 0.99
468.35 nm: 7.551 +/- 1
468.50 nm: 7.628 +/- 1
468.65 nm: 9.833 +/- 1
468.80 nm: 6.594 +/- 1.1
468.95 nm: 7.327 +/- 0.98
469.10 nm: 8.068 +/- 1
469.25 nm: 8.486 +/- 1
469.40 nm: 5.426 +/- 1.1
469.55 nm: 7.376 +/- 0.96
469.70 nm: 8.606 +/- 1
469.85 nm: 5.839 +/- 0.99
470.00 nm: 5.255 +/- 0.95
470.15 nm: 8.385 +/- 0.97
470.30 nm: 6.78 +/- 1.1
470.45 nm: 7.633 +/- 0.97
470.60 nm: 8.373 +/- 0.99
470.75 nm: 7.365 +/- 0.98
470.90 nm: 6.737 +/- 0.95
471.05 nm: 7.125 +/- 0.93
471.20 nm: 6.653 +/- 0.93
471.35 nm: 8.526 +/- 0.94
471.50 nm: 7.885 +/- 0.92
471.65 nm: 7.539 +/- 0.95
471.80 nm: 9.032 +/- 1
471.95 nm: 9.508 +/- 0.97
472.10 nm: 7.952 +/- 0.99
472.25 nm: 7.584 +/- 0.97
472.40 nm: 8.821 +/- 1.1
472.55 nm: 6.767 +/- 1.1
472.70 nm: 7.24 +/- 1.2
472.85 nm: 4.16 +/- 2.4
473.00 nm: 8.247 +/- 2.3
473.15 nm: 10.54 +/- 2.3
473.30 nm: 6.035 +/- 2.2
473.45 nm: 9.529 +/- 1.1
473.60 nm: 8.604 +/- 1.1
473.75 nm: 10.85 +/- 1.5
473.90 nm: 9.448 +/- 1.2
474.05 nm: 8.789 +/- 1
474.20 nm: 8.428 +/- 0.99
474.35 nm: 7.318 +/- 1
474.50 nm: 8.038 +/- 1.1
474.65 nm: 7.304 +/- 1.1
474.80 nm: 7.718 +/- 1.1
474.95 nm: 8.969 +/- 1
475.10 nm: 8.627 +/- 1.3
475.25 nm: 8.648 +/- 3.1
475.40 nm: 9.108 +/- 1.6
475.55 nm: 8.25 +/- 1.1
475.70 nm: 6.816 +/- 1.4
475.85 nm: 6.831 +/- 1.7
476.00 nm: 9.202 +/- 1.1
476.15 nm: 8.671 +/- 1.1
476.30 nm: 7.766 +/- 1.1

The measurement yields 0.66 nm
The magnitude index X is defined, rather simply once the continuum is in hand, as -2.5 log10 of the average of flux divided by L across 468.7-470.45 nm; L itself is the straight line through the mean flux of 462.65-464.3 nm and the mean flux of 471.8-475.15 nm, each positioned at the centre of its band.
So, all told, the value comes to 0.103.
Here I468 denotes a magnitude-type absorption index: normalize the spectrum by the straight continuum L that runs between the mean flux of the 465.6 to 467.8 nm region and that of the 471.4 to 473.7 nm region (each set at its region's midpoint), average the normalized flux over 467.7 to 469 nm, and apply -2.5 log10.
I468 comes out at 0.00 mag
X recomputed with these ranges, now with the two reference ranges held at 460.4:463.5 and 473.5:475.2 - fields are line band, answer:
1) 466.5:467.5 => 0.107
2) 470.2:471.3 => 0.151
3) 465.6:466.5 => 0.055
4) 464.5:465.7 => 0.072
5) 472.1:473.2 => 0.122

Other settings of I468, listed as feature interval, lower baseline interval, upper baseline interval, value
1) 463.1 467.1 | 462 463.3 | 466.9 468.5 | 0.05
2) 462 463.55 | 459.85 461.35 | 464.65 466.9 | 0.03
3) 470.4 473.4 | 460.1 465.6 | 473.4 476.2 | 0.08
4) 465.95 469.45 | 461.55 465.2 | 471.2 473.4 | 0.02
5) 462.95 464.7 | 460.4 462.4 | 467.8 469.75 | 0.10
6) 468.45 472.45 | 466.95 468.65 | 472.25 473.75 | 0.03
